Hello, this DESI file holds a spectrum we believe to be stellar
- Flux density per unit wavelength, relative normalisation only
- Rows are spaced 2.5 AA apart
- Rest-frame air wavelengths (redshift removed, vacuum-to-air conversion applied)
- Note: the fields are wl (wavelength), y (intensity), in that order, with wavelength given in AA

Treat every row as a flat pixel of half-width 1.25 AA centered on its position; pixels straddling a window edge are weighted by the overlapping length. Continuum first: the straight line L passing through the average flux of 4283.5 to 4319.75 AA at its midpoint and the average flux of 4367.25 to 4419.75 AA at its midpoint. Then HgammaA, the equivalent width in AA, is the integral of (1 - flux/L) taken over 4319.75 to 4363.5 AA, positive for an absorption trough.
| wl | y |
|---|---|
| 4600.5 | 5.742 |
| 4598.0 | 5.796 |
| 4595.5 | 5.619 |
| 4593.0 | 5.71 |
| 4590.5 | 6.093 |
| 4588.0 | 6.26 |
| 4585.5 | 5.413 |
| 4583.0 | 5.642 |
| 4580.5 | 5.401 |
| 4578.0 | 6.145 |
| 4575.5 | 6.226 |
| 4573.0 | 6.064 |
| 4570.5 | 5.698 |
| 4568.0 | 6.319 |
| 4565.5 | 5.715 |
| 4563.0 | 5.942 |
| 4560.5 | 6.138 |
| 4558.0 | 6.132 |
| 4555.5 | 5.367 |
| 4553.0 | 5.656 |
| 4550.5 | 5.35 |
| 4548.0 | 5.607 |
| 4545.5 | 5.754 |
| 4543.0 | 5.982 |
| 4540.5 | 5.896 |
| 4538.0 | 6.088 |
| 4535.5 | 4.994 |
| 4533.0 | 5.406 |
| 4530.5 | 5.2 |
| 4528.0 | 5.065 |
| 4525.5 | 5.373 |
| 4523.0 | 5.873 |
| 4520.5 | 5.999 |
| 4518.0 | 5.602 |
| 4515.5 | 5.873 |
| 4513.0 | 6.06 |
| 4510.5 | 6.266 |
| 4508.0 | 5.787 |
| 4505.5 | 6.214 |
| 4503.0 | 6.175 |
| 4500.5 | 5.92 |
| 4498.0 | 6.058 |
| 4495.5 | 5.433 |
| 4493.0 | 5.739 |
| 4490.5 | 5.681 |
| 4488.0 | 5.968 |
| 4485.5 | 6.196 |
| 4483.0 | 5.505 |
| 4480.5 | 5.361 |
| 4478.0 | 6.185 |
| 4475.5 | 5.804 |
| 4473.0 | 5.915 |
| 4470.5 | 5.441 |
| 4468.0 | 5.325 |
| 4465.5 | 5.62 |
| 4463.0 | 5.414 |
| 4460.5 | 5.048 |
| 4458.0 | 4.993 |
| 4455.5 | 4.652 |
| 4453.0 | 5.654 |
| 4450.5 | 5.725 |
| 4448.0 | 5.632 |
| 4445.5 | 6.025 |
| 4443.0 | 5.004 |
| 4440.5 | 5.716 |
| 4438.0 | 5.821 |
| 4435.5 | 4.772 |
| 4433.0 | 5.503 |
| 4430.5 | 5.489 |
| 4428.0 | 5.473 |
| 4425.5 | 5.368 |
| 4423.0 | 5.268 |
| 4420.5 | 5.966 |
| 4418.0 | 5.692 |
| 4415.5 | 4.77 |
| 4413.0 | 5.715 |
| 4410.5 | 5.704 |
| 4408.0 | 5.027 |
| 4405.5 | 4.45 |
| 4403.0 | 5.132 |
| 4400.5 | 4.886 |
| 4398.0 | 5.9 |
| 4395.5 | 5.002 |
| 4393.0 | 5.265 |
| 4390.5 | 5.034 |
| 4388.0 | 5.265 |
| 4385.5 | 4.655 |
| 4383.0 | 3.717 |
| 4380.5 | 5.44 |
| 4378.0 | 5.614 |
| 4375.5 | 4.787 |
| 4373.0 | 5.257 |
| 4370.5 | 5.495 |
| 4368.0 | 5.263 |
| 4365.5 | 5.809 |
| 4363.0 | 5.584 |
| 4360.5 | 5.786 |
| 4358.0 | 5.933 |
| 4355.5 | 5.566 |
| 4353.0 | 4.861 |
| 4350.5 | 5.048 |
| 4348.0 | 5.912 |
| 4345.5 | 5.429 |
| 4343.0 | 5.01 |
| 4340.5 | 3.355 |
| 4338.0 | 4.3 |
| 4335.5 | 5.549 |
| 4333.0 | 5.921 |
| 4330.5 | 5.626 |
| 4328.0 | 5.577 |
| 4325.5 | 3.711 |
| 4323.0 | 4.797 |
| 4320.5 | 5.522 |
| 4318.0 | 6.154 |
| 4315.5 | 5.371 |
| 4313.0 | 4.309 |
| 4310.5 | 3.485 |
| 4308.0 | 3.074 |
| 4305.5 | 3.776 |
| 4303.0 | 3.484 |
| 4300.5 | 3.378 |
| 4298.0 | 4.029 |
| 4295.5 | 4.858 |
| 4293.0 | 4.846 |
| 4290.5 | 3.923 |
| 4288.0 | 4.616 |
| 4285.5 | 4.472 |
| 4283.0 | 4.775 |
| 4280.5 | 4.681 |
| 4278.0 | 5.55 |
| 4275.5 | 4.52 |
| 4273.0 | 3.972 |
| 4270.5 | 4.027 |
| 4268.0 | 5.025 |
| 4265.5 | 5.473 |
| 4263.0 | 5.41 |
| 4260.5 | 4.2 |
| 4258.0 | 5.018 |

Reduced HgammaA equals -4.8 AA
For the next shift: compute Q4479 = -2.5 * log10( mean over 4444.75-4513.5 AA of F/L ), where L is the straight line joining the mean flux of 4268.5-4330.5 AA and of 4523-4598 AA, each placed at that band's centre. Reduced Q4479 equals -0.07 mag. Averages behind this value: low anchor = 4.48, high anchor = 5.74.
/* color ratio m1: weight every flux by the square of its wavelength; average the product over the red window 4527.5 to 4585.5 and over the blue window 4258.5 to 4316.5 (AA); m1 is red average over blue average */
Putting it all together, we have 1.5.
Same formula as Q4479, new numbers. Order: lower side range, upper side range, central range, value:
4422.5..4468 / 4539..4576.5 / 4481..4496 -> -0.03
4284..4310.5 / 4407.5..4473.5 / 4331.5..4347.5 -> -0.13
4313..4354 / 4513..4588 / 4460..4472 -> 0.02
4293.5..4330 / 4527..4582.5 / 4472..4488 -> -0.10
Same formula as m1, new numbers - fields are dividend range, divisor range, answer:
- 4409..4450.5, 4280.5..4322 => 1.33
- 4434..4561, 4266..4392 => 1.26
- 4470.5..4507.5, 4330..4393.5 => 1.19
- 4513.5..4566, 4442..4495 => 1.05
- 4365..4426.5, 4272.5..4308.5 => 1.27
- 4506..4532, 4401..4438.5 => 1.12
